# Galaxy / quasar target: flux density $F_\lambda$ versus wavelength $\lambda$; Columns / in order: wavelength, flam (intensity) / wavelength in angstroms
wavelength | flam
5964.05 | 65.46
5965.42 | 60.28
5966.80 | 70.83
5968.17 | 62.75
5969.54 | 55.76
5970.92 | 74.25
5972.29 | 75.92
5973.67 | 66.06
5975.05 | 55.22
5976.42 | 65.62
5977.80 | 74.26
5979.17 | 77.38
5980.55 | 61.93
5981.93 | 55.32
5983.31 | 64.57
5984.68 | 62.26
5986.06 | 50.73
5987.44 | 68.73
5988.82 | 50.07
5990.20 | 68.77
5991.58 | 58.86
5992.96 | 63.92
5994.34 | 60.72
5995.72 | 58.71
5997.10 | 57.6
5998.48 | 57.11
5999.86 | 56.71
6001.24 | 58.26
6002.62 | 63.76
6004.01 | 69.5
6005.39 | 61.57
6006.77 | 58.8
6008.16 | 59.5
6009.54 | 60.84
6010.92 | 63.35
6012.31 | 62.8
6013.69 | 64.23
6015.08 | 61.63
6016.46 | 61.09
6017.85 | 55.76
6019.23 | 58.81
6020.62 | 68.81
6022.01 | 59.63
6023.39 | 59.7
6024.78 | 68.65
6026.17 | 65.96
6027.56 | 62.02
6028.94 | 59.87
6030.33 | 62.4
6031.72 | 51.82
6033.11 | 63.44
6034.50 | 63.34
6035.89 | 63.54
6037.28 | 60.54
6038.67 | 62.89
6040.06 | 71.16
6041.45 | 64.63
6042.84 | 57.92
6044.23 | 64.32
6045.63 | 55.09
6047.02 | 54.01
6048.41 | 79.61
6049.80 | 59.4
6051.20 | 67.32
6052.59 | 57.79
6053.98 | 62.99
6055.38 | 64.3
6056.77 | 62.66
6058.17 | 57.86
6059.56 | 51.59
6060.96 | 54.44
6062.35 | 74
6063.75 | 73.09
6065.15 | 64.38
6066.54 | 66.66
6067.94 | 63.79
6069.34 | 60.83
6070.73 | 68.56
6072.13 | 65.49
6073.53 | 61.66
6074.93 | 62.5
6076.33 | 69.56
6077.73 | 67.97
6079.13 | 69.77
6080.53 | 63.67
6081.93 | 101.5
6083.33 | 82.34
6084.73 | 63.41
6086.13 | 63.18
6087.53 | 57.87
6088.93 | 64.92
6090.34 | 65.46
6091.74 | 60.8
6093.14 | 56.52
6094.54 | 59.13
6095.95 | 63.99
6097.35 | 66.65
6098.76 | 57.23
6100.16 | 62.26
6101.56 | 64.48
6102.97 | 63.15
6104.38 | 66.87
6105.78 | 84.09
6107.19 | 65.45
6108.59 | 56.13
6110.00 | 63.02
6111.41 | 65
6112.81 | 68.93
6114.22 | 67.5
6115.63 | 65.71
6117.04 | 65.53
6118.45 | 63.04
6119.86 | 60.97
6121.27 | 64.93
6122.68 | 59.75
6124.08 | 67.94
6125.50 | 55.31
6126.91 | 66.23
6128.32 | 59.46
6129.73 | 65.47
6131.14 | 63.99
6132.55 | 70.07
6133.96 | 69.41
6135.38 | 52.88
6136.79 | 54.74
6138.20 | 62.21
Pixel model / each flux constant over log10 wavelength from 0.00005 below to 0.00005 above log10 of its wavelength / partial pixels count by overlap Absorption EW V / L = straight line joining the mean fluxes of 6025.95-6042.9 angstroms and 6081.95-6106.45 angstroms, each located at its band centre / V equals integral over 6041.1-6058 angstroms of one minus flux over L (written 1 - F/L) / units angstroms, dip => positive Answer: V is 0.2 angstroms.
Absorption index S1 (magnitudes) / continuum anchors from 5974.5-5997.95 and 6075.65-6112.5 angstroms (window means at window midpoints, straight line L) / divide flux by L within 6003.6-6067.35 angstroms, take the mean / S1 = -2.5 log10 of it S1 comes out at 0.03 mag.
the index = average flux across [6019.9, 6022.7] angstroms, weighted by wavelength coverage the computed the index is 64.1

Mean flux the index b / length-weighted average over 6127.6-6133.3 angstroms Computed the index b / 64.9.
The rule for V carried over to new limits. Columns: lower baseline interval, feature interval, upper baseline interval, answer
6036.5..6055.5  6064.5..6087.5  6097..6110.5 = -1.50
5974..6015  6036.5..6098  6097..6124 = -0.95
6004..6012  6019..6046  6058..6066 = -0.04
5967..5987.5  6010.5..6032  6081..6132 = 1.02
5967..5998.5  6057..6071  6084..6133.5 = 0.06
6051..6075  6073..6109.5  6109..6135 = -1.38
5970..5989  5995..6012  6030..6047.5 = 0.74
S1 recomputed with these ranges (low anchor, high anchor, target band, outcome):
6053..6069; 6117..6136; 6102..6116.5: -0.06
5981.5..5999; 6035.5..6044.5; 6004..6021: 0.00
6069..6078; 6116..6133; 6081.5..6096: -0.03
